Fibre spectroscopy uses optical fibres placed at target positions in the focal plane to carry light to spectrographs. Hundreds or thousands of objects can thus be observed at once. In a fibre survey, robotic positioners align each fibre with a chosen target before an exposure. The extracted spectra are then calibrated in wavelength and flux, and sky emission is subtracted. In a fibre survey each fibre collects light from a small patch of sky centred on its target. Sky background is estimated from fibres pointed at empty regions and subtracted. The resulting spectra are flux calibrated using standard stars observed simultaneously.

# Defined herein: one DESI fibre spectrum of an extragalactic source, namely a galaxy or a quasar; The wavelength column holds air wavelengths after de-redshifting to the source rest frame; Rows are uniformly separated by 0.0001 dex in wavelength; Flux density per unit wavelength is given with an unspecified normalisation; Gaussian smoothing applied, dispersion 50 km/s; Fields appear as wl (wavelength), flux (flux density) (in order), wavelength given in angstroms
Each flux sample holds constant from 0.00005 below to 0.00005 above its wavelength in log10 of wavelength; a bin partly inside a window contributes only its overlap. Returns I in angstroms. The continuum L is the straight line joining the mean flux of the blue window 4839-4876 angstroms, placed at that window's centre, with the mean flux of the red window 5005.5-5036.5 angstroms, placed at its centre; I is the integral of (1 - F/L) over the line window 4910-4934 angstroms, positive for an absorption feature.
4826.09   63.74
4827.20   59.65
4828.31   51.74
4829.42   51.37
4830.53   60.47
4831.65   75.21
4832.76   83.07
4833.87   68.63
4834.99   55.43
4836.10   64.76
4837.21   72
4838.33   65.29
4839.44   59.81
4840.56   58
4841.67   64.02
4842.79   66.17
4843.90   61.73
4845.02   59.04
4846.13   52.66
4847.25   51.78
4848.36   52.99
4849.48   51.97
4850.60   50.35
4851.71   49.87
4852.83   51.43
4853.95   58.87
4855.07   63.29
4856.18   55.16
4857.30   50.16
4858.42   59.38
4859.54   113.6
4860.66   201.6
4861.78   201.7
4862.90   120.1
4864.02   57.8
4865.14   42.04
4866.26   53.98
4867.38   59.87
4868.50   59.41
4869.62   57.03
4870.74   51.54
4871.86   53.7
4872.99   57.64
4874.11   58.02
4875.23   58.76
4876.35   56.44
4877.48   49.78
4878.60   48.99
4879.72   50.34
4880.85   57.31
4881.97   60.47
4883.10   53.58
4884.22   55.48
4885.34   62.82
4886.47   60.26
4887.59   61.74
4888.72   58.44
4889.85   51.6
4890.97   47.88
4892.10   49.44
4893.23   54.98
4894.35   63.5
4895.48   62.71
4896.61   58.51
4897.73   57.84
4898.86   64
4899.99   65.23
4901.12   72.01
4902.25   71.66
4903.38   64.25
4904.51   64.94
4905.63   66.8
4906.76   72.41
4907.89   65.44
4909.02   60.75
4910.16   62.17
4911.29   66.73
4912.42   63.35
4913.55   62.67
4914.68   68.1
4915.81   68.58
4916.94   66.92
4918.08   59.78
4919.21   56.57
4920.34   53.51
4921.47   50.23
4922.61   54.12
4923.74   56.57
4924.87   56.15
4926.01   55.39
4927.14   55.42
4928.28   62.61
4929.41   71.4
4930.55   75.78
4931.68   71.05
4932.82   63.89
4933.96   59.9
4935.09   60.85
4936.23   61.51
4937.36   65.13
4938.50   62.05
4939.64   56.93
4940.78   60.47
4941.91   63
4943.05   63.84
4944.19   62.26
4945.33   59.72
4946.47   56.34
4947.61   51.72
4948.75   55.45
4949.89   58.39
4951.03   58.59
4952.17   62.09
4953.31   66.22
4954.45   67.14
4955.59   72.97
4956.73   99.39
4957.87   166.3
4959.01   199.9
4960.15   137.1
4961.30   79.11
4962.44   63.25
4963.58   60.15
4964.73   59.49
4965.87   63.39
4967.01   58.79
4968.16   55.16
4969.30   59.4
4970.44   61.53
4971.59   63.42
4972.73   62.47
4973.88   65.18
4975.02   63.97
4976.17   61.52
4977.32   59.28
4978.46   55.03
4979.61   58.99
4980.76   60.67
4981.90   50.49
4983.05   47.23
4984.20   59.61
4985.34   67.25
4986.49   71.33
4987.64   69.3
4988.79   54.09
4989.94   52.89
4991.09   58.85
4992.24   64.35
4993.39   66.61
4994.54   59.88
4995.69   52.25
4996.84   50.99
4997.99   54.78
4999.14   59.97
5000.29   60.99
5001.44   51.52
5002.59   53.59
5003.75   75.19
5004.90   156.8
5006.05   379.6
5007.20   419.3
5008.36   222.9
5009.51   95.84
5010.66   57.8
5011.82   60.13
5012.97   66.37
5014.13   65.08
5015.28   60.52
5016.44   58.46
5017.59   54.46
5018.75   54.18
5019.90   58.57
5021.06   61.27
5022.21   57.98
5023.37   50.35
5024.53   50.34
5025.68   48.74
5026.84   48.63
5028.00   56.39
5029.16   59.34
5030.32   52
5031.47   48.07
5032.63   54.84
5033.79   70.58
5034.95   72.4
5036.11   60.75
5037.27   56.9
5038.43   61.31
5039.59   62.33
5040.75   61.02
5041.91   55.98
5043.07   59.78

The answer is 4.7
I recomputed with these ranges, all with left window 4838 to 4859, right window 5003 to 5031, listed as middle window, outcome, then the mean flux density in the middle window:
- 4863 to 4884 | 2.23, 56.3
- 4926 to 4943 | 3.20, 63.3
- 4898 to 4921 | 2.28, 64.6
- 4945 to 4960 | -0.31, 84.6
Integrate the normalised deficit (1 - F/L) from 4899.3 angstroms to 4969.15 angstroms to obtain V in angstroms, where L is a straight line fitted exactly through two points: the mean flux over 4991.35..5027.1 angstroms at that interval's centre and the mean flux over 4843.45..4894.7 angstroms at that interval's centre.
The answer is 7.24 angstroms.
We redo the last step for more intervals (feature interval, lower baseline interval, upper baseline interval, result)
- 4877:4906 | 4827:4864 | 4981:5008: 7.18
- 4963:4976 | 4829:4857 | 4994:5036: 2.83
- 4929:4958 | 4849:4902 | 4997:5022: 6.31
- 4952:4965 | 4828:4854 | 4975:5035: -4.31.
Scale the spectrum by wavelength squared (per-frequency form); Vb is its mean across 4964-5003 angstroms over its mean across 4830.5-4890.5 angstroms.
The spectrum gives 0.95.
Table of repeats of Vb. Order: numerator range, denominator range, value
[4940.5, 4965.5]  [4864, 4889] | 1.45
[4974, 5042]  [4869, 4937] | 1.30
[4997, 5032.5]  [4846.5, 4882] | 1.40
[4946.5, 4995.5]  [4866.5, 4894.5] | 1.29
